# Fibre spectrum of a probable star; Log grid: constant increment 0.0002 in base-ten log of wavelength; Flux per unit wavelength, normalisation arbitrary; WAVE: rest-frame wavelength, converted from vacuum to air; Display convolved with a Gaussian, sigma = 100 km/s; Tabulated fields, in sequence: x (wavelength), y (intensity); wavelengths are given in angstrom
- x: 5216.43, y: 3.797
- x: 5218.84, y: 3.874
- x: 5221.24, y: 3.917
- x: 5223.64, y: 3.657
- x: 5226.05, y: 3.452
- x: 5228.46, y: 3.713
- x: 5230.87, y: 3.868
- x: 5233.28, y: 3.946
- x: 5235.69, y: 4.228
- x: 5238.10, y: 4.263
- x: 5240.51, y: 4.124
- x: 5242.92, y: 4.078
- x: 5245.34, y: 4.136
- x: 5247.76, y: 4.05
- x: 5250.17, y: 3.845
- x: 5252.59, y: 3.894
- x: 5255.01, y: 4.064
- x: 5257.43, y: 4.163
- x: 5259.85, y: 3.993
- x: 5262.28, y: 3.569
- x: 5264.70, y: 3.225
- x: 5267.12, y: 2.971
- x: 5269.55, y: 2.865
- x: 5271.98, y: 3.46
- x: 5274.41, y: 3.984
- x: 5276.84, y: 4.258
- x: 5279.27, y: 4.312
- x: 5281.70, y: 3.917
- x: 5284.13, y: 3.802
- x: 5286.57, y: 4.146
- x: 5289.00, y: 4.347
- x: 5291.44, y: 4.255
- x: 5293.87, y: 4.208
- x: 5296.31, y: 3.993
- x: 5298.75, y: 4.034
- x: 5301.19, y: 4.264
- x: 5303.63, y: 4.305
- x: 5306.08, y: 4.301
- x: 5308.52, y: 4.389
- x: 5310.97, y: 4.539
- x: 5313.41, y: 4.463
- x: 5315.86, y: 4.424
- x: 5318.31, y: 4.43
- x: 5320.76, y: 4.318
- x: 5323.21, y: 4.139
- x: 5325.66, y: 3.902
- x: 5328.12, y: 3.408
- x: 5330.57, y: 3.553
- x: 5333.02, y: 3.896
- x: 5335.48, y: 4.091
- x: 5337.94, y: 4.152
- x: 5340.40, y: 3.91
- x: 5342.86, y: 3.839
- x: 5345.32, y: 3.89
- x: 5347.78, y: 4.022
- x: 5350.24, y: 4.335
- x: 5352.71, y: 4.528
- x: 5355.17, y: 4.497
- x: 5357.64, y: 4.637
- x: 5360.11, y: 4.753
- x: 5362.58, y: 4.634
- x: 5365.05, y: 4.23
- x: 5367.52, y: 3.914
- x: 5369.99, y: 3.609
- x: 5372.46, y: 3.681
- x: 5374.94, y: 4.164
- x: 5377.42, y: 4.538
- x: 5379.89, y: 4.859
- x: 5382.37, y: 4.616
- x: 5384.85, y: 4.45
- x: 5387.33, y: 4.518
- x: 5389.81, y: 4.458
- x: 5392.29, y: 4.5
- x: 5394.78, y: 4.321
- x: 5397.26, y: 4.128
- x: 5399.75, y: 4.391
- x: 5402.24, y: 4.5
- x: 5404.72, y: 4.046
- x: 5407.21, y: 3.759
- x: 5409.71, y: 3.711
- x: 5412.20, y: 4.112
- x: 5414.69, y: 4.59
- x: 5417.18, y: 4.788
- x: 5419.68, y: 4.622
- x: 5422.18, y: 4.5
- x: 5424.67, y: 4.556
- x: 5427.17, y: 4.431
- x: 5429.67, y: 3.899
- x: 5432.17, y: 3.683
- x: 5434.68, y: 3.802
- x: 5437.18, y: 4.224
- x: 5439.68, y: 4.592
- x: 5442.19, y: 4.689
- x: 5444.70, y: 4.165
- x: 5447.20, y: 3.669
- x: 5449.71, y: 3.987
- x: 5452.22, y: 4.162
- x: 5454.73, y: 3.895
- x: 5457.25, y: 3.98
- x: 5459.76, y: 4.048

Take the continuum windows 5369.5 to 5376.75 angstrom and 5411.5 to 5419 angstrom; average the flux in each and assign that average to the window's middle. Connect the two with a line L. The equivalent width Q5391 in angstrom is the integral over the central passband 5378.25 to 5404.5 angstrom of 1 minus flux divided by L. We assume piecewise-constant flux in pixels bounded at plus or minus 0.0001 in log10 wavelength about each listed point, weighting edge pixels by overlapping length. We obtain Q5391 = -1.9 angstrom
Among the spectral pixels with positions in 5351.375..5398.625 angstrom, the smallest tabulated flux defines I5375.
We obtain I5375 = 3.609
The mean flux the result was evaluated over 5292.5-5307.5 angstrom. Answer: 4.19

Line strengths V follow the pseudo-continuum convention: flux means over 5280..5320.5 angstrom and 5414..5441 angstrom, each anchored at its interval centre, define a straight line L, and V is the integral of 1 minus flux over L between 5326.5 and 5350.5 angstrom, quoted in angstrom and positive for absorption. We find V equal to 2.1 angstrom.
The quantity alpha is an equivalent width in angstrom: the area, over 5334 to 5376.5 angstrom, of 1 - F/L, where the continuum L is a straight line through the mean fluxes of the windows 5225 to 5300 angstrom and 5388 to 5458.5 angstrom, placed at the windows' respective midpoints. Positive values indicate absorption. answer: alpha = -0.8 angstrom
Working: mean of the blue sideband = 3.91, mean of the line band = 4.17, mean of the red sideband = 4.22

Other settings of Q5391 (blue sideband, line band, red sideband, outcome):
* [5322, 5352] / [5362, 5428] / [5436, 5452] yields -3.6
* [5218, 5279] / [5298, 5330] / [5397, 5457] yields -2.0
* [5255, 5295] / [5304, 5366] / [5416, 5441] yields -2.8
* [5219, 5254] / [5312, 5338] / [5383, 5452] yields 0.2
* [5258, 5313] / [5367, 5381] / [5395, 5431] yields 0.2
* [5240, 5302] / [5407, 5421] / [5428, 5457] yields -0.9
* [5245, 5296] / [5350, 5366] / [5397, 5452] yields -1.8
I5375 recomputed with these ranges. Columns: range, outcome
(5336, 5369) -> 3.839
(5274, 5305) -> 3.802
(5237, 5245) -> 4.078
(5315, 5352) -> 3.408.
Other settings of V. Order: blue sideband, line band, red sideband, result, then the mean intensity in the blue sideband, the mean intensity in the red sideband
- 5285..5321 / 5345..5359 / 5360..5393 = -0.1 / 4.29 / 4.34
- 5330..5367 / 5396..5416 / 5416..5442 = 0.6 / 4.2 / 4.32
